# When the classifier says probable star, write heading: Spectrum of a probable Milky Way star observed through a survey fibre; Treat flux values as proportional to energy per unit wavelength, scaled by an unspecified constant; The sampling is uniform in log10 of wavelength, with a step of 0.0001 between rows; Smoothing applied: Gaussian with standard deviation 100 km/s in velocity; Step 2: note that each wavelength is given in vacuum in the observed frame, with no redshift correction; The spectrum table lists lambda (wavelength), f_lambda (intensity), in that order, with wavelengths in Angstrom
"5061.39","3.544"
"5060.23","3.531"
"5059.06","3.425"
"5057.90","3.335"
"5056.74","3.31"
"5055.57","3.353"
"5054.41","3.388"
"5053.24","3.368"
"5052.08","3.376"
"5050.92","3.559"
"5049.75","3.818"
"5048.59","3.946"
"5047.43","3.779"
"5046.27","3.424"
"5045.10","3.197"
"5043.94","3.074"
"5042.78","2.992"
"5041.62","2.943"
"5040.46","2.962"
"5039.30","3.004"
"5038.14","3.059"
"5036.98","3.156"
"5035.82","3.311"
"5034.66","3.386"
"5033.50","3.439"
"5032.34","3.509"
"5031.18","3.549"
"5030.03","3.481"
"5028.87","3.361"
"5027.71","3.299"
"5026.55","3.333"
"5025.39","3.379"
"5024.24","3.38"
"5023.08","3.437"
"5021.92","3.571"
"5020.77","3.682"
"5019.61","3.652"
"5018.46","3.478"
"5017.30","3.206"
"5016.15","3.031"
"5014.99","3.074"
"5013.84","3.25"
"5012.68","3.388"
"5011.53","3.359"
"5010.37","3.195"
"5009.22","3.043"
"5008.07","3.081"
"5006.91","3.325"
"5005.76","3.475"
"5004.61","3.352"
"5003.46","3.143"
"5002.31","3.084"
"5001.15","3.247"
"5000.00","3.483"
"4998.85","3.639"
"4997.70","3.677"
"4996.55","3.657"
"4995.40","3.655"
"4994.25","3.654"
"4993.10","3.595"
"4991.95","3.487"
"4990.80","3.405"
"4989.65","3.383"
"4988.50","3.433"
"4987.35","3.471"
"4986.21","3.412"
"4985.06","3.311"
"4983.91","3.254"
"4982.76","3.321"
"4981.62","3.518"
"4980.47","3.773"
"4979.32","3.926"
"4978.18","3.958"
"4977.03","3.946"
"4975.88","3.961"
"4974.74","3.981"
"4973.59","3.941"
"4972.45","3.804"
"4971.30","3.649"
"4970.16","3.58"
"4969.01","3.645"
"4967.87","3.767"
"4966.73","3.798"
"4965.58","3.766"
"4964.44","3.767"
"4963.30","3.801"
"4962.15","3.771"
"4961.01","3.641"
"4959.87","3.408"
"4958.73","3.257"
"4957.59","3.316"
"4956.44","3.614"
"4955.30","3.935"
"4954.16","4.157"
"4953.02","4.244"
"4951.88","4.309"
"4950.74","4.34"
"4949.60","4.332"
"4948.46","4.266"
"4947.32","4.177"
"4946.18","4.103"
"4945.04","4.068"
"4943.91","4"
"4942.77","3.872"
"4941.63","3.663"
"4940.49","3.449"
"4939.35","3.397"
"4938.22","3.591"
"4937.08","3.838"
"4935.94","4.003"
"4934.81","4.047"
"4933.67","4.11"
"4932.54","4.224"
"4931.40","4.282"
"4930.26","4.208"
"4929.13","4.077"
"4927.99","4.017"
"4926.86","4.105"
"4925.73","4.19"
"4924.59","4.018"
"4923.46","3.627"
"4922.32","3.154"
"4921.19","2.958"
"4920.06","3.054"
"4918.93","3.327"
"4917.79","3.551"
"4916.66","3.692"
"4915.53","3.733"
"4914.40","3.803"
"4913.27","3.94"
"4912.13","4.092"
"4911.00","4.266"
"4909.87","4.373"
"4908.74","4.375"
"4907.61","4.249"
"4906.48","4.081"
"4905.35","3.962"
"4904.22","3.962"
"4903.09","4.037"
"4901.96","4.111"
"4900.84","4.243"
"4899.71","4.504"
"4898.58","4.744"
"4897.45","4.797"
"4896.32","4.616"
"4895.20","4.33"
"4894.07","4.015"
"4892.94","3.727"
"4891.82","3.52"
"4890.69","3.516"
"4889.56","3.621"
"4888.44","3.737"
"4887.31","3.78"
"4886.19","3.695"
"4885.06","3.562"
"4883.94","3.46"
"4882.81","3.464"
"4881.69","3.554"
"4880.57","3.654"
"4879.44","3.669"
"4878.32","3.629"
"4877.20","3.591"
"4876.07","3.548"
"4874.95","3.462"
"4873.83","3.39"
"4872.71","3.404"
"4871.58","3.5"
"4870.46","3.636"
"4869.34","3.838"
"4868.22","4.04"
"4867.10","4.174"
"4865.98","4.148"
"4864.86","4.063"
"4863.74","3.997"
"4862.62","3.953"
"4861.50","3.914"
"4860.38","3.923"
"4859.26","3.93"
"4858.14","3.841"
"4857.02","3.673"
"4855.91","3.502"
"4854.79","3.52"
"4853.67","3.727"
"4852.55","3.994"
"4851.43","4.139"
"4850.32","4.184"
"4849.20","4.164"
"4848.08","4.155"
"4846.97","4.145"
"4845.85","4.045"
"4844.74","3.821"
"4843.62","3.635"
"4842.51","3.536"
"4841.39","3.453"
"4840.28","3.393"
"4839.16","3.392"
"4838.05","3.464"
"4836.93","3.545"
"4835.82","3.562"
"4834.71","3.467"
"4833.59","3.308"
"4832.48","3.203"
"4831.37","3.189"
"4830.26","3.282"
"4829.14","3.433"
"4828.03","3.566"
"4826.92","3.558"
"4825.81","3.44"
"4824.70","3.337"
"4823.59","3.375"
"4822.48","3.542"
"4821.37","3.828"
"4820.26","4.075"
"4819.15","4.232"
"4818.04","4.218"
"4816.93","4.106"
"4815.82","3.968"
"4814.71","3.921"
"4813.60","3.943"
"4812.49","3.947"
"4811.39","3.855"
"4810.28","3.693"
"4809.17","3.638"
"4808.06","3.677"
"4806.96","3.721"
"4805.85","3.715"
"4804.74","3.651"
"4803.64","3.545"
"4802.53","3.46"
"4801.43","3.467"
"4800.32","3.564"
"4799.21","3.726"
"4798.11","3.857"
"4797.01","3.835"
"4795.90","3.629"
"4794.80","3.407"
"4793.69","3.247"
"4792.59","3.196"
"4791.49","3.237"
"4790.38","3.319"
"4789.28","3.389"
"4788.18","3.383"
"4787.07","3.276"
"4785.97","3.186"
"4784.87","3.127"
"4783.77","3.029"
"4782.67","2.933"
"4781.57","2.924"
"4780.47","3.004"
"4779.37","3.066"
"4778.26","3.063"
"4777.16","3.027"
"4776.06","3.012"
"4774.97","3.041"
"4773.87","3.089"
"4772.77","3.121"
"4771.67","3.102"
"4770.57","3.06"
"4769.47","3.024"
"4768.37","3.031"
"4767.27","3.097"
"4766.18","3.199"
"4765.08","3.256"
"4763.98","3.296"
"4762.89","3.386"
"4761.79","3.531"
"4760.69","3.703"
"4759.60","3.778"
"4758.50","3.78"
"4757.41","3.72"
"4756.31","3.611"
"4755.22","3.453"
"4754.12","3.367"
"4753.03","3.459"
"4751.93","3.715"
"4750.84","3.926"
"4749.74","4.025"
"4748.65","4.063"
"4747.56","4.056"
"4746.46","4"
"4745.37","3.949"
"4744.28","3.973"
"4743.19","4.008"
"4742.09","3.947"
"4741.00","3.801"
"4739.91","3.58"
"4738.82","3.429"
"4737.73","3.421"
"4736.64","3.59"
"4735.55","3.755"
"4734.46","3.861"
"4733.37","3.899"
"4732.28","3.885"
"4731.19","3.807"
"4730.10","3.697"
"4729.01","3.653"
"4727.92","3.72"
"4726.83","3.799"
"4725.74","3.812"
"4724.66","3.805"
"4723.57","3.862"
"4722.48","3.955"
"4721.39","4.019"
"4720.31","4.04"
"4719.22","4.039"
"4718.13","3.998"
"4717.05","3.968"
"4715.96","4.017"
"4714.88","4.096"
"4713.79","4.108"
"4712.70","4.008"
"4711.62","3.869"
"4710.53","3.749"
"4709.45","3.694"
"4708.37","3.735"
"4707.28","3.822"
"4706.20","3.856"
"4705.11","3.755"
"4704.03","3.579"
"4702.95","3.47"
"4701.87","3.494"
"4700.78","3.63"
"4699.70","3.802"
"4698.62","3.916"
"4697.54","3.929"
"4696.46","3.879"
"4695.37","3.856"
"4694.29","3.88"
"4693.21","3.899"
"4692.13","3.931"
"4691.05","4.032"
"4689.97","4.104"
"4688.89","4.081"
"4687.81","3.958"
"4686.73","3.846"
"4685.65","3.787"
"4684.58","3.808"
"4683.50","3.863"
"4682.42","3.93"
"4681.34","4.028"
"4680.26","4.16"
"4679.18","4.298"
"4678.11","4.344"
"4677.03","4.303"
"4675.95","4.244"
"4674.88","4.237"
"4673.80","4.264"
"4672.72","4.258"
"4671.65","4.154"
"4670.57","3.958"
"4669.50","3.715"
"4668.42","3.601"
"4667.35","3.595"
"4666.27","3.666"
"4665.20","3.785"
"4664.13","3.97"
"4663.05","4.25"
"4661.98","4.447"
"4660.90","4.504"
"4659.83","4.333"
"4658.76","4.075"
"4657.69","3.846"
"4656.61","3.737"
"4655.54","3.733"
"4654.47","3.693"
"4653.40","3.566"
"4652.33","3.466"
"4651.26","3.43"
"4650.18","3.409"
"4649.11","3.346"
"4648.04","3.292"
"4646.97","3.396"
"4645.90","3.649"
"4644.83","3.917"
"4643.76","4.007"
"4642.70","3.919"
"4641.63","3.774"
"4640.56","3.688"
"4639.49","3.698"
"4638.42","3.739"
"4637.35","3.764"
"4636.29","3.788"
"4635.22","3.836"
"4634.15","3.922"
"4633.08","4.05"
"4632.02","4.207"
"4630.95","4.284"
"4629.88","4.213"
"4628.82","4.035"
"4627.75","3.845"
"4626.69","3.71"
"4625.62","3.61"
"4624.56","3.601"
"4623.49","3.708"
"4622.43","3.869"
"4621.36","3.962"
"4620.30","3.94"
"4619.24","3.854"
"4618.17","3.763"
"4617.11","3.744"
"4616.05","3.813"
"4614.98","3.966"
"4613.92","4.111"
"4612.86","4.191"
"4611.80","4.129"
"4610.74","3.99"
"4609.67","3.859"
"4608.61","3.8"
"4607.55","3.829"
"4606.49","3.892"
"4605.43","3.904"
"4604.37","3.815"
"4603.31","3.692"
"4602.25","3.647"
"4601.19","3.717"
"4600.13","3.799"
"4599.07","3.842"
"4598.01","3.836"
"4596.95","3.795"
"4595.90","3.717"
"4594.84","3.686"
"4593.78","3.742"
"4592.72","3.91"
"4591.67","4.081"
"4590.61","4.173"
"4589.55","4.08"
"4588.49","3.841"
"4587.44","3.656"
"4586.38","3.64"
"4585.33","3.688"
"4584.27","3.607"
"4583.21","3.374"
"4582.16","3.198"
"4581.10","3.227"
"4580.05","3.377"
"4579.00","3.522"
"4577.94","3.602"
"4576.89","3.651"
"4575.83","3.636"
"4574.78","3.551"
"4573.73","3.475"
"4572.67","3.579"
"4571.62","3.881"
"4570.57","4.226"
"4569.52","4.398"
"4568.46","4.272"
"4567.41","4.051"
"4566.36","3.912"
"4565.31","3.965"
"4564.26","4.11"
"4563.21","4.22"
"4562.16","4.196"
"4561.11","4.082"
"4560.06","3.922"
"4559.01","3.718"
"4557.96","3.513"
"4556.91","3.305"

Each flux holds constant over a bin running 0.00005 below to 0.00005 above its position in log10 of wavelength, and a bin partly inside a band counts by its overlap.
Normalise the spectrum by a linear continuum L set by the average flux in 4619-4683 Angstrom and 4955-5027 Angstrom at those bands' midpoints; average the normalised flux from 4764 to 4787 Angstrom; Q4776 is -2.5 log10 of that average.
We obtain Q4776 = 0.22 mag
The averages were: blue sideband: 3.89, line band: 3.08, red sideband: 3.51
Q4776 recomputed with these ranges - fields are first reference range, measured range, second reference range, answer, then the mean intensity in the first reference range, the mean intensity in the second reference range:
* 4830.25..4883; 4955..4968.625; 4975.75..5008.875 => -0.03 mag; 3.71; 3.49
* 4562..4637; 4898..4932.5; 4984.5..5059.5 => -0.14 mag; 3.84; 3.37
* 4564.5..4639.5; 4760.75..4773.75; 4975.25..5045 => 0.14 mag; 3.83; 3.39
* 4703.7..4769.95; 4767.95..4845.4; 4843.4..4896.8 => 0.09 mag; 3.74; 3.8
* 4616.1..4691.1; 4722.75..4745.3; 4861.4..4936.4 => 0.03 mag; 3.89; 3.88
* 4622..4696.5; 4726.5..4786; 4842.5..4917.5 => 0.12 mag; 3.9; 3.9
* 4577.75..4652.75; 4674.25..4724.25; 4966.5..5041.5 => -0.06 mag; 3.78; 3.45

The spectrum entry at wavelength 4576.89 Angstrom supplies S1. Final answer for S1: 3.651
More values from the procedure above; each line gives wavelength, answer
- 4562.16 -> 4.196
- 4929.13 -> 4.077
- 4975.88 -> 3.961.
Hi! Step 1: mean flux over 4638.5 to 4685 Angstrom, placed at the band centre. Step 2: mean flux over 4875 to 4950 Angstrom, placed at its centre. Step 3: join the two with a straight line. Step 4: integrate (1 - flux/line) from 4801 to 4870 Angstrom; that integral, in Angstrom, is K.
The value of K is 2.6 Angstrom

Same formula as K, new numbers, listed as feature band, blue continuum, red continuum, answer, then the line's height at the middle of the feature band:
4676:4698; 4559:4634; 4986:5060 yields -1.50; 3.75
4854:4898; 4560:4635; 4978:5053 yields -2.90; 3.55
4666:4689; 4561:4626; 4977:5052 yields -1.66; 3.74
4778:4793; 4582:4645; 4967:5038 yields 2.15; 3.68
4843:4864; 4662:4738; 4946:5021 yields -0.92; 3.74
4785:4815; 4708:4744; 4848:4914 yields 2.38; 3.87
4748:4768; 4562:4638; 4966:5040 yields 0.65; 3.69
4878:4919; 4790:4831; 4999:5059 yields -4.81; 3.53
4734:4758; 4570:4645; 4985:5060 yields -0.64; 3.66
